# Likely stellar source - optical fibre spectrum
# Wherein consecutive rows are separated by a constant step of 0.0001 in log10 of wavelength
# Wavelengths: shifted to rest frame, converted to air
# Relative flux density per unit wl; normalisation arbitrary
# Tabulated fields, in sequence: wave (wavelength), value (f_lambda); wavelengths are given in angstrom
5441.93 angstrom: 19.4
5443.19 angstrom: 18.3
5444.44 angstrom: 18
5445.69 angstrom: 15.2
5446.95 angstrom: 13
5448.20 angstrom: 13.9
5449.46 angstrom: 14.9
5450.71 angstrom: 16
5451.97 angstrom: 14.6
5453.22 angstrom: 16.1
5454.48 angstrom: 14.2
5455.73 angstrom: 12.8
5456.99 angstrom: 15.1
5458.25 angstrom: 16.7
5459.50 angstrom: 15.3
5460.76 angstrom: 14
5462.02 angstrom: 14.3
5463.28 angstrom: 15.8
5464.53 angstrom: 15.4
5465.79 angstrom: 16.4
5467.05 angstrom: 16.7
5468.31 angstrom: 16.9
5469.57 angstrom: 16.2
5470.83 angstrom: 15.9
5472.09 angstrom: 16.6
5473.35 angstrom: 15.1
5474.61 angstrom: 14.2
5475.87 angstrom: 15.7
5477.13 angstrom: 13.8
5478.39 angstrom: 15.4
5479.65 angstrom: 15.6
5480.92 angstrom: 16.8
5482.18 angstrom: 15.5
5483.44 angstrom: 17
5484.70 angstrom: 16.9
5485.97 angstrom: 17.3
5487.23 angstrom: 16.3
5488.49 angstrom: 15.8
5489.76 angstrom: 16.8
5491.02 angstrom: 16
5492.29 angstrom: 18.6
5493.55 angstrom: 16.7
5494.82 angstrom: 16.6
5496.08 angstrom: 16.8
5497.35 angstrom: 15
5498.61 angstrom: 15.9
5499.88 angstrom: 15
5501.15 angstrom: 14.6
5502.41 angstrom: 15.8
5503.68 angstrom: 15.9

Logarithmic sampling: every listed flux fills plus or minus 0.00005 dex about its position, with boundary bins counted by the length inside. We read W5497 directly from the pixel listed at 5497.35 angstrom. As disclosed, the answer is 15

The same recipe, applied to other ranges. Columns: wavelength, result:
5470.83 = 15.9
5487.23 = 16.3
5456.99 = 15.1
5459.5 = 15.3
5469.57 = 16.2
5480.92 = 16.8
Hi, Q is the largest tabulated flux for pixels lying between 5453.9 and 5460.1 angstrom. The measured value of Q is 16.7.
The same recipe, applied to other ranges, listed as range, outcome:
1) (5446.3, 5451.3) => 16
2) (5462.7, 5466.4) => 16.4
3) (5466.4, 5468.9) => 16.9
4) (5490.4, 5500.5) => 18.6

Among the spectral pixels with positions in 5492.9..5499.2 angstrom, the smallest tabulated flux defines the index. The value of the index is 15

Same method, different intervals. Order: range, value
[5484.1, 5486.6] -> 16.9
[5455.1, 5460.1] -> 12.8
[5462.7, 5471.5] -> 15.4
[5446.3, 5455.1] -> 13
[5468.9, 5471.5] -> 15.9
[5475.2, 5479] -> 13.8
